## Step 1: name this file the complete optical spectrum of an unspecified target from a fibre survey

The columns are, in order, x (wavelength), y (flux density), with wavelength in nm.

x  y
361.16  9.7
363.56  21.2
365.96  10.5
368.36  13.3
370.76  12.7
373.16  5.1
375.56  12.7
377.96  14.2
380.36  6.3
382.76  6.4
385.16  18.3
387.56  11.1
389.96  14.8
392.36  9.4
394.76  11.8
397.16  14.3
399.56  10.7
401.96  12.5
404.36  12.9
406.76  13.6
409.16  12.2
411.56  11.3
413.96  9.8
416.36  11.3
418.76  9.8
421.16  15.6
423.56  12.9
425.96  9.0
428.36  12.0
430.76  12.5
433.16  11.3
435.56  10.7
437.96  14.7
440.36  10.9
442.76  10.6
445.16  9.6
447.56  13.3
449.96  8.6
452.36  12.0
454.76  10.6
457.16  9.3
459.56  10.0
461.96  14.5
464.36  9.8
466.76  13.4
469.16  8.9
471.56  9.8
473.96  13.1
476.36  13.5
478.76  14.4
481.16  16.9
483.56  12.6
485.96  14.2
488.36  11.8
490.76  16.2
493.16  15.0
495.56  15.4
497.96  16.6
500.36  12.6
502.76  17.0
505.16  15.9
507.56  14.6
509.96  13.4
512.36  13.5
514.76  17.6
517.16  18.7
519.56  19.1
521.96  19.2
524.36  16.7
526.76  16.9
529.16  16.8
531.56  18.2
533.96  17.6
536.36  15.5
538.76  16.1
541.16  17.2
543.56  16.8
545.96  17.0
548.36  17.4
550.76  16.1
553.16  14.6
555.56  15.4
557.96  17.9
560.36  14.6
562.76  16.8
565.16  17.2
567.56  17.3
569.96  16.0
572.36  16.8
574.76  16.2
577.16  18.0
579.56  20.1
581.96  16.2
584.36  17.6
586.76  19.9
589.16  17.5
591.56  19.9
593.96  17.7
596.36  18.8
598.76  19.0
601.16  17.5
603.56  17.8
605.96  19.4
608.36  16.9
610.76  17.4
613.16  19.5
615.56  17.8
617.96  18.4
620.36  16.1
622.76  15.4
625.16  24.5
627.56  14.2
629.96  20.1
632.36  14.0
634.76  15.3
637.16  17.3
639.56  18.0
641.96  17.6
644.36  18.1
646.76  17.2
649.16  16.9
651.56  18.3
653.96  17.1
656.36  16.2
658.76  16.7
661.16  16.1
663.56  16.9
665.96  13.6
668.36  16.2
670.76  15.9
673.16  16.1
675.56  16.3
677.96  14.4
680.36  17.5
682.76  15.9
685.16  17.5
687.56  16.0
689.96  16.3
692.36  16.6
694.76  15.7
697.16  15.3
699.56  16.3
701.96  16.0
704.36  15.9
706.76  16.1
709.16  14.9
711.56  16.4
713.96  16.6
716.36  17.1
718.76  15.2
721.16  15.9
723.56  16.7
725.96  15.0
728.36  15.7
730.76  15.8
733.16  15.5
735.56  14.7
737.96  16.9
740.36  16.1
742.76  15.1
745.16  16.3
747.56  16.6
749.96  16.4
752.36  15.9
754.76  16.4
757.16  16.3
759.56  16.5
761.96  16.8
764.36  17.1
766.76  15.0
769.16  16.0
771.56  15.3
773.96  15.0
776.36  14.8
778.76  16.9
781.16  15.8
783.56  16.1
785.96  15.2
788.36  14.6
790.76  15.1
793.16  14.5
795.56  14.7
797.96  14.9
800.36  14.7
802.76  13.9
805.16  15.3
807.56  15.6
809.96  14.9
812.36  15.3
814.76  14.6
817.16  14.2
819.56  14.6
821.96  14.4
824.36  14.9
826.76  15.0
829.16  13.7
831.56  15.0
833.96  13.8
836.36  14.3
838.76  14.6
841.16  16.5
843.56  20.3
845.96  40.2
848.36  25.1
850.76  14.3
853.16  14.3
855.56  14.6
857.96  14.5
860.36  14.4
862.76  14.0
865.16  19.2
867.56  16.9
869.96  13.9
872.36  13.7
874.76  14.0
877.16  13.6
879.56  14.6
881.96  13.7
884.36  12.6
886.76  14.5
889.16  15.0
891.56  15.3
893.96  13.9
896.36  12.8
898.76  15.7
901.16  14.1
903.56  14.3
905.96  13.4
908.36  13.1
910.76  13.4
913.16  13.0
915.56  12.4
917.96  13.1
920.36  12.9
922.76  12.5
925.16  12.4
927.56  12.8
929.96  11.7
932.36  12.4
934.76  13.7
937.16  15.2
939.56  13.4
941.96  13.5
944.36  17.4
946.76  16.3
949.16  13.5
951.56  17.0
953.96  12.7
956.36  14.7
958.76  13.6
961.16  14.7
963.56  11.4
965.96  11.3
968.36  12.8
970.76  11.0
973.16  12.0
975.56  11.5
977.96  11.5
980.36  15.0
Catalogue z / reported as 0.29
